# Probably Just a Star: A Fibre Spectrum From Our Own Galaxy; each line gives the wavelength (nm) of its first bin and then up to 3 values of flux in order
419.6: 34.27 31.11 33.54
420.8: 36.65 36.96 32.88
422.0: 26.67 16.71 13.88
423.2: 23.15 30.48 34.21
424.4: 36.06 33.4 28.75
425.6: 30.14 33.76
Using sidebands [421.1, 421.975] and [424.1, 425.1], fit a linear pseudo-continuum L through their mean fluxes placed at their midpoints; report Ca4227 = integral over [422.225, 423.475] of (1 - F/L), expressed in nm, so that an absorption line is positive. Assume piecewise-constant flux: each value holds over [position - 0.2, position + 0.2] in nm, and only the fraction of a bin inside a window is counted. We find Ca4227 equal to 0.55 nm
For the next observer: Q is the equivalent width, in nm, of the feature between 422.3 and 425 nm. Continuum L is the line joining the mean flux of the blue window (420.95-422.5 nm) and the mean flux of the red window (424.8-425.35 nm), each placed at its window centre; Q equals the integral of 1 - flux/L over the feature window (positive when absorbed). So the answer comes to 0.253 nm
